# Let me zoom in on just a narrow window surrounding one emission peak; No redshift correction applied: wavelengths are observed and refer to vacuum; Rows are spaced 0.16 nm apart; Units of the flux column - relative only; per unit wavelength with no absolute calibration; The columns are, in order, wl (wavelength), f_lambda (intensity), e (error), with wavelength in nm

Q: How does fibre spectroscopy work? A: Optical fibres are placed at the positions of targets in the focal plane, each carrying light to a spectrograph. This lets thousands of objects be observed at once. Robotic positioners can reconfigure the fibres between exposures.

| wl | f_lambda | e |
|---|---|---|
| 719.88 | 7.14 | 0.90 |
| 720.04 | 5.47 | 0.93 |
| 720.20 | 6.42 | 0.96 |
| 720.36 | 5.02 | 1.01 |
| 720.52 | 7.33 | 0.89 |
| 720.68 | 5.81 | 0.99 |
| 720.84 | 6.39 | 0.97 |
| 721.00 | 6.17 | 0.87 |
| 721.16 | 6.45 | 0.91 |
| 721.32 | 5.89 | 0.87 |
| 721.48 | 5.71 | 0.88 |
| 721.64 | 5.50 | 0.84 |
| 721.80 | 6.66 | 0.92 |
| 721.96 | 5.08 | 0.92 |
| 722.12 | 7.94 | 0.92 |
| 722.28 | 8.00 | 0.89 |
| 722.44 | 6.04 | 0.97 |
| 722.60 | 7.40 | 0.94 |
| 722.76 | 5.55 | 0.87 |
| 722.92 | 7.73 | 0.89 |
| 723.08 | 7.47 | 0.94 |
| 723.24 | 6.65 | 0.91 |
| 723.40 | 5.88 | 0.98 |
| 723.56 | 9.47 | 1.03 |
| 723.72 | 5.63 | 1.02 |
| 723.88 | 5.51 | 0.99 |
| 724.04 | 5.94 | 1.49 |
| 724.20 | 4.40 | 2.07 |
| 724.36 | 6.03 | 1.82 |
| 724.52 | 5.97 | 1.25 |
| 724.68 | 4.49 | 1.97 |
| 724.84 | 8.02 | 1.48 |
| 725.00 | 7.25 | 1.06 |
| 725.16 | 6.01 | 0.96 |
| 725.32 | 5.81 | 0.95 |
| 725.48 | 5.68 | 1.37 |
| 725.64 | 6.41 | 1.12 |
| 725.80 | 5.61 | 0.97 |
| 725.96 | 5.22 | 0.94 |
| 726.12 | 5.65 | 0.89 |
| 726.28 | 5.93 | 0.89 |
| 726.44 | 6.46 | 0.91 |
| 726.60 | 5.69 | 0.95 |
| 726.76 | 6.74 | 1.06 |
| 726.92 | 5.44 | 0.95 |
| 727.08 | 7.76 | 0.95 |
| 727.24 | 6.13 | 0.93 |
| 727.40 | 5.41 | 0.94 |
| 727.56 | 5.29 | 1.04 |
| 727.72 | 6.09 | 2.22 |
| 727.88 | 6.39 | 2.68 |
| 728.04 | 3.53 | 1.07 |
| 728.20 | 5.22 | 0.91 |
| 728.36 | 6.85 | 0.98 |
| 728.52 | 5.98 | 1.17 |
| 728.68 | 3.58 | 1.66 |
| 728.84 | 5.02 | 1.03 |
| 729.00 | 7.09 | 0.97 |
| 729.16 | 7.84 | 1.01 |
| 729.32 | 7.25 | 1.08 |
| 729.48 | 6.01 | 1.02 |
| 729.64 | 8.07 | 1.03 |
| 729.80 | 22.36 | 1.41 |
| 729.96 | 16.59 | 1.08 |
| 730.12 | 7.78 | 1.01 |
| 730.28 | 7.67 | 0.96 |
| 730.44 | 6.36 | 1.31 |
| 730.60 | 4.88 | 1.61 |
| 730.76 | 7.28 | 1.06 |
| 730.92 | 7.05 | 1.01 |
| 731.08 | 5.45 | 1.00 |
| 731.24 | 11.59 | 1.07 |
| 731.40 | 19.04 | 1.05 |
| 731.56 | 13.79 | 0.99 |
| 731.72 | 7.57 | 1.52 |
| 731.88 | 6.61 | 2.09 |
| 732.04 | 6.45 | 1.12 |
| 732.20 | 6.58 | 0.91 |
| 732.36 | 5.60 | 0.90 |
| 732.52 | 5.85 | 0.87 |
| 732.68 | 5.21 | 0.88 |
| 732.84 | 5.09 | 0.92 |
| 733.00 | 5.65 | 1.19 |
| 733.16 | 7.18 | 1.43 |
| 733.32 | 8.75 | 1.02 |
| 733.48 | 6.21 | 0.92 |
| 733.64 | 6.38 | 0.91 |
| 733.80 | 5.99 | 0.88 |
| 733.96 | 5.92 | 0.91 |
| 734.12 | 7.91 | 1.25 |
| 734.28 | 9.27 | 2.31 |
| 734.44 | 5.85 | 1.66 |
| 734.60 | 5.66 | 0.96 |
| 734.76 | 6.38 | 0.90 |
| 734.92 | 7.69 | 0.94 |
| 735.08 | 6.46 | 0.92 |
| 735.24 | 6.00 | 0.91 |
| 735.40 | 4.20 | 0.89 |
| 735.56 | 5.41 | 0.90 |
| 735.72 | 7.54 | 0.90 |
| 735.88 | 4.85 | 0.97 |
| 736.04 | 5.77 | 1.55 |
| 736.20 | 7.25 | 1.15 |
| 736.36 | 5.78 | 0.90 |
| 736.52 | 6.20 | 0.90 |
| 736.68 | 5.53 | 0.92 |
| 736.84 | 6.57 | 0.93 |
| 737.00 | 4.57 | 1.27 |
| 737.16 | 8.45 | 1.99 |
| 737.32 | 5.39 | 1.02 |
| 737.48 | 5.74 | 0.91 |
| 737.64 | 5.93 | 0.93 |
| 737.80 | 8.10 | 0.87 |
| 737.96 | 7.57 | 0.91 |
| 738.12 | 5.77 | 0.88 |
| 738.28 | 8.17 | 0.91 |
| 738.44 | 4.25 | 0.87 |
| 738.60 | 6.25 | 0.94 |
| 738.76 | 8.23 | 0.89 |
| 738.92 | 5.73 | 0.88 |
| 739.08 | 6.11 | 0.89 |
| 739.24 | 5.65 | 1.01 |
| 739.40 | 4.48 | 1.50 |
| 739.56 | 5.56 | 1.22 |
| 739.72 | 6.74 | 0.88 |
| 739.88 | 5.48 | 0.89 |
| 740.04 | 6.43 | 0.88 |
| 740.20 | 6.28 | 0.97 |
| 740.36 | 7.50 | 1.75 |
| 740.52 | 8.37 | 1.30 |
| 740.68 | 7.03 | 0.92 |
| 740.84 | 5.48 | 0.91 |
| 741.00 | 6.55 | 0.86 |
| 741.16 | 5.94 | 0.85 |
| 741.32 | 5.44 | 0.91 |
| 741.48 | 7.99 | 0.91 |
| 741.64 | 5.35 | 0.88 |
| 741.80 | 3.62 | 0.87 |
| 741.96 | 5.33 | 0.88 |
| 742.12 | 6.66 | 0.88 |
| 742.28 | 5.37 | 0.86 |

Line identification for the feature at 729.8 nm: [S II] 6716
